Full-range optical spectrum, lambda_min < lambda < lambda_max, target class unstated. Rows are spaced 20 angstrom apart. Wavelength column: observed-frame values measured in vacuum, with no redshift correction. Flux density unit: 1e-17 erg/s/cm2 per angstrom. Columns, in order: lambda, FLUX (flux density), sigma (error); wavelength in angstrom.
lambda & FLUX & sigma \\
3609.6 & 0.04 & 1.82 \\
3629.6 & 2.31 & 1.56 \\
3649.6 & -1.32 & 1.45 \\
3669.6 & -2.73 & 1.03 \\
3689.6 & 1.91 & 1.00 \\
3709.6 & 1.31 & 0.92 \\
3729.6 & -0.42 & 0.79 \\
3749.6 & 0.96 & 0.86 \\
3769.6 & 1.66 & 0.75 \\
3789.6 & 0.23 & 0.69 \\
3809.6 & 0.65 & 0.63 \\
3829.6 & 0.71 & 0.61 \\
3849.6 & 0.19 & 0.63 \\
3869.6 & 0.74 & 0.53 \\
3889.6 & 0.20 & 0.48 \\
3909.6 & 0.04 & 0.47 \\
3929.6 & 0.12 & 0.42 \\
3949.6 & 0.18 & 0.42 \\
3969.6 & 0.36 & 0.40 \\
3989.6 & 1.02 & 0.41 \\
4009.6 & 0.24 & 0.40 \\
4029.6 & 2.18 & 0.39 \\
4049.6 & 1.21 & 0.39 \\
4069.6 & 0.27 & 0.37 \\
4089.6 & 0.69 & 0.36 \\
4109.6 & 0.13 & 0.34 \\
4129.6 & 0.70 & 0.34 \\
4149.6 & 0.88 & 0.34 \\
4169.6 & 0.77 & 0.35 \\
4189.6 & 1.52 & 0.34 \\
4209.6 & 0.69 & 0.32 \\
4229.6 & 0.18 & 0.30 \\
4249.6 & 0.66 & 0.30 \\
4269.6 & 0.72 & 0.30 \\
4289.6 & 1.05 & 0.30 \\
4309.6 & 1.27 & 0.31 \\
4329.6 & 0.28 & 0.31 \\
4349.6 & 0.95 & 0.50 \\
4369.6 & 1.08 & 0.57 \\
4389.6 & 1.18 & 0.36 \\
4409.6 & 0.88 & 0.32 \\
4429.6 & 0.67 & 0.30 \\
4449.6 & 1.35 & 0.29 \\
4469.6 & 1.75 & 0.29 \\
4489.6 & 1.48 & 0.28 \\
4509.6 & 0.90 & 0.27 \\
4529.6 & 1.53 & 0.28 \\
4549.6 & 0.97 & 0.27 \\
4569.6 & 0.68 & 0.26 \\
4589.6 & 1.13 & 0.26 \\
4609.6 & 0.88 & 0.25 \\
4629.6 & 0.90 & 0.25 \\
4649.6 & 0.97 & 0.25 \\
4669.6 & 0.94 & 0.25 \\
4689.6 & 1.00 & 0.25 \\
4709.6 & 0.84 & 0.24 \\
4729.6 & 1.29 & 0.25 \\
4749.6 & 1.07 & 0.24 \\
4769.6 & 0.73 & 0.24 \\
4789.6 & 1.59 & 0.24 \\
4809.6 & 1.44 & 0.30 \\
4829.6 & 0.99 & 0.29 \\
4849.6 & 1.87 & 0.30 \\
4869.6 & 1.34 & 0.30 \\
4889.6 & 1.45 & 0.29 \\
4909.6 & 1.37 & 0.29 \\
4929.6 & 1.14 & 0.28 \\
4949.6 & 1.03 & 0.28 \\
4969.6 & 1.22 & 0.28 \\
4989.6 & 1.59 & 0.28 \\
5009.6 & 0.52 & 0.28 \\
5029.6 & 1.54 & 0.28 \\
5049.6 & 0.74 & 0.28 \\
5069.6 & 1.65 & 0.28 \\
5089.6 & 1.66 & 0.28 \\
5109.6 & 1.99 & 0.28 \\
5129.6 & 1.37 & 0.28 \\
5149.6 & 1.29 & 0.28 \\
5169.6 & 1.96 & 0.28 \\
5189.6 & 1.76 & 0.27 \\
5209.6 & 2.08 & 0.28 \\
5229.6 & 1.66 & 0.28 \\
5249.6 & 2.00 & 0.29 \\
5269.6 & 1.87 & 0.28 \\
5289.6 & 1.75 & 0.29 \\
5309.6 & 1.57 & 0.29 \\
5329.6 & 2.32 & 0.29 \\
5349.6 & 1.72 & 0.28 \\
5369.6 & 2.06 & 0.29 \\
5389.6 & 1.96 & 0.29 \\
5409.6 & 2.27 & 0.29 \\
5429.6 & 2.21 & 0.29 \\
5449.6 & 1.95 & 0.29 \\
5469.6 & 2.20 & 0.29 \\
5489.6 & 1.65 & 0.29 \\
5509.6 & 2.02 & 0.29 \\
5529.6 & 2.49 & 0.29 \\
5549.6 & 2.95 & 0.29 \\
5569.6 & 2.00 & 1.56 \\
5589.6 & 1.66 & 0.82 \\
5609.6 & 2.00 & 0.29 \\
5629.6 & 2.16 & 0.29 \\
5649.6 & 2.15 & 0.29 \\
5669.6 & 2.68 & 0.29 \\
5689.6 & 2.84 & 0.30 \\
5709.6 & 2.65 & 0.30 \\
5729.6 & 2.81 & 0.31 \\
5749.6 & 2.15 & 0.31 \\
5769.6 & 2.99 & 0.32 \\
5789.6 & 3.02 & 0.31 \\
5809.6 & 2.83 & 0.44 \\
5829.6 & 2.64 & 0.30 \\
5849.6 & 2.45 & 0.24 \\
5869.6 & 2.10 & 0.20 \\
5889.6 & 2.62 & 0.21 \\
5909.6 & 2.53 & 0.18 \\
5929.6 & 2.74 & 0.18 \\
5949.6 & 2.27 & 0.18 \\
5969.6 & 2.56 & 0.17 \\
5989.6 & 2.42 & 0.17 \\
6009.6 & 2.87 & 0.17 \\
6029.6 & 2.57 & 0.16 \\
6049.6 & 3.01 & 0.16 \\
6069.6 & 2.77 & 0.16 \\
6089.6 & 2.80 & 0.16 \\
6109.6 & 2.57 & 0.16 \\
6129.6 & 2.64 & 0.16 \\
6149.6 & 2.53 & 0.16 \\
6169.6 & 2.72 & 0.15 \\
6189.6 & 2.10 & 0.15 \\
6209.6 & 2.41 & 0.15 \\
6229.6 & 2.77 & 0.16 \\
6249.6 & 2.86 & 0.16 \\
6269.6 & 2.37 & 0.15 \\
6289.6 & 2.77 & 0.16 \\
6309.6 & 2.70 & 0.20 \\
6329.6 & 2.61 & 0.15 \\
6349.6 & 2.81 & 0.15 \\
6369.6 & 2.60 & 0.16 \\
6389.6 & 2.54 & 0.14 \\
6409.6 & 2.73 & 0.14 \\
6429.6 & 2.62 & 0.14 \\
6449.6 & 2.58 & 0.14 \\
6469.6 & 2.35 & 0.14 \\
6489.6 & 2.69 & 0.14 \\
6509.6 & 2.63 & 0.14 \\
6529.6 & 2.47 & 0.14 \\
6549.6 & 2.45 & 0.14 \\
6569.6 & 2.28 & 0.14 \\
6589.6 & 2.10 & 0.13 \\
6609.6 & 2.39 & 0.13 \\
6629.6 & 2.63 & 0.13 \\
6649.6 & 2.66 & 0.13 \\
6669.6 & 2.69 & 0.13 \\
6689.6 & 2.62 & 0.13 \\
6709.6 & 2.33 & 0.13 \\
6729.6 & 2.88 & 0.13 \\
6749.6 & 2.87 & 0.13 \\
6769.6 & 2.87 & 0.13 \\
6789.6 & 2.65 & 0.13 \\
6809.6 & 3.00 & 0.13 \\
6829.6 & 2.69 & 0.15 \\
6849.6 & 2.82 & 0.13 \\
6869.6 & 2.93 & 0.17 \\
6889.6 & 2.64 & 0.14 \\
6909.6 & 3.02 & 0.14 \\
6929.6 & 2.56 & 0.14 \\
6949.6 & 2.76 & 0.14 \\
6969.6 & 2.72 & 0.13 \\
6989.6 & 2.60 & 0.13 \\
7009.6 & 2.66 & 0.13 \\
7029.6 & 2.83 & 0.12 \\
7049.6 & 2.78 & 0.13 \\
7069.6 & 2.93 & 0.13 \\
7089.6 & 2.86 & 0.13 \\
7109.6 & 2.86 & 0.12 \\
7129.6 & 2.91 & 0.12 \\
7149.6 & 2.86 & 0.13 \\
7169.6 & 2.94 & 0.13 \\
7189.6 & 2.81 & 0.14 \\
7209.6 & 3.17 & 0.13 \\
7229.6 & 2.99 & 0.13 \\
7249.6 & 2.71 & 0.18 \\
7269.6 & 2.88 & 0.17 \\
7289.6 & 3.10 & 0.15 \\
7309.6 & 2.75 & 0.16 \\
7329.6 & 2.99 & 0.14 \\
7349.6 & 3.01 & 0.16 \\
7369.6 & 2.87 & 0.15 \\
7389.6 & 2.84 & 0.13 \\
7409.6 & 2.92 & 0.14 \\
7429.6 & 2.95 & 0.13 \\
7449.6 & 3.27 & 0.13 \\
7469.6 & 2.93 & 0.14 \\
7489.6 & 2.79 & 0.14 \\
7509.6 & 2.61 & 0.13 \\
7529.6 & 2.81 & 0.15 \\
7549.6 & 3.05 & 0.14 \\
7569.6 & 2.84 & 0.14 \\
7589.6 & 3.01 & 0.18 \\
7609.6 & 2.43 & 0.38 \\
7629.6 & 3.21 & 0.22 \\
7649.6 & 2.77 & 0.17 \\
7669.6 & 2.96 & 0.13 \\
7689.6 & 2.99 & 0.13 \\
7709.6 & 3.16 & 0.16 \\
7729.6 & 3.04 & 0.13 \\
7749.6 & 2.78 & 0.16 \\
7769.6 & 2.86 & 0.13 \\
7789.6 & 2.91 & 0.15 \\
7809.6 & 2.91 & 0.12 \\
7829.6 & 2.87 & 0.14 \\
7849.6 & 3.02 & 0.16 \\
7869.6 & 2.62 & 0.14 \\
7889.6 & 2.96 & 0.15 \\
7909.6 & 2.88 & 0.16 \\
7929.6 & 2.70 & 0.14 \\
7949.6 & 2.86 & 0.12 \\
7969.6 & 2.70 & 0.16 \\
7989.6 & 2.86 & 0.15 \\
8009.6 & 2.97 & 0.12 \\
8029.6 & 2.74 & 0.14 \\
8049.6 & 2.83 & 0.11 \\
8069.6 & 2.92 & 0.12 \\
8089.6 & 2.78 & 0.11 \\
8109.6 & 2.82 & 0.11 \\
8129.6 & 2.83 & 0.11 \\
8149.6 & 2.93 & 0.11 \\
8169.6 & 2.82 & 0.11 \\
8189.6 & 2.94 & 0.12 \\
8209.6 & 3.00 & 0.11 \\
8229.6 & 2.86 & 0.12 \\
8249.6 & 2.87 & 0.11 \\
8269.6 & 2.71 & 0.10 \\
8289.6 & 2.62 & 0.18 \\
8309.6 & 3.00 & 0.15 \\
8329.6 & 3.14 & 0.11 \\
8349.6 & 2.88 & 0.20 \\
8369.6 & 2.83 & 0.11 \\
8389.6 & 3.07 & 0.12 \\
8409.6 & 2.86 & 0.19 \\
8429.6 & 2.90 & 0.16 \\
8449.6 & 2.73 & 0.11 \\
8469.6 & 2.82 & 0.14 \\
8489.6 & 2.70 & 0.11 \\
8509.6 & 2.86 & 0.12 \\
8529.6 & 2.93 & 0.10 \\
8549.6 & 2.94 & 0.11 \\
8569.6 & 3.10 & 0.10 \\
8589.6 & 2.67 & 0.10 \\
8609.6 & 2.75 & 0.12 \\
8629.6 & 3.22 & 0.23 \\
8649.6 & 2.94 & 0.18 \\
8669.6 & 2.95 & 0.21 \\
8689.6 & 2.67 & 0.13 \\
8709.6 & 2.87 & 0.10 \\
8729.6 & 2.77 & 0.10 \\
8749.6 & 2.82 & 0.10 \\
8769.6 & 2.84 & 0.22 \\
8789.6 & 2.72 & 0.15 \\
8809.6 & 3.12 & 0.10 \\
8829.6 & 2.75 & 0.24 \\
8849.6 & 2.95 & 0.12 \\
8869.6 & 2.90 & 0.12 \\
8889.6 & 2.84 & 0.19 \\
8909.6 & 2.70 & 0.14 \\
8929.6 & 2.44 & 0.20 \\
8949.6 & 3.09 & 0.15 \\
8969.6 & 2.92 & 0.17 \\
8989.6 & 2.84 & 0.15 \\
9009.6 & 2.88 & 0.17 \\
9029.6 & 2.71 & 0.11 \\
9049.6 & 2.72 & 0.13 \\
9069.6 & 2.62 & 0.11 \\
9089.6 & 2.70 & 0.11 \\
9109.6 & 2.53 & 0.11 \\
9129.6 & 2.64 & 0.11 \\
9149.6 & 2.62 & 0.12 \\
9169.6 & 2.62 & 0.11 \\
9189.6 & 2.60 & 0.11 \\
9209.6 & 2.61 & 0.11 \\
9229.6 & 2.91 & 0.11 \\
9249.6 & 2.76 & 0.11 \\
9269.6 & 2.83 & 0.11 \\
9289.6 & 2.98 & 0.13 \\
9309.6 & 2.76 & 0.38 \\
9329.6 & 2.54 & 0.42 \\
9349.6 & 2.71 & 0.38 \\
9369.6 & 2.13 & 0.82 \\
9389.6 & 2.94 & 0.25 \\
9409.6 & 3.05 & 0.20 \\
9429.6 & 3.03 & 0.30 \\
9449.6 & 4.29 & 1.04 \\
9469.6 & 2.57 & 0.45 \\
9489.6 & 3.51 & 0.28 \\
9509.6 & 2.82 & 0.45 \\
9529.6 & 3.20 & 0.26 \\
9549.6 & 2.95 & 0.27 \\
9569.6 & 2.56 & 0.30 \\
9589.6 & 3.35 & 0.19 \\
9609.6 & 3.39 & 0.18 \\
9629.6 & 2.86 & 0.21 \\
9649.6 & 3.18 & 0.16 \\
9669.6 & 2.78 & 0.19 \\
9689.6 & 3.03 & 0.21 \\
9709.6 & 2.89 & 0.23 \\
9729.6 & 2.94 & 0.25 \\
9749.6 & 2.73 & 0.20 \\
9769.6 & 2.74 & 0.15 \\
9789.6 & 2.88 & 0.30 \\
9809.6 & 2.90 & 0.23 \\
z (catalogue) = 0.27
